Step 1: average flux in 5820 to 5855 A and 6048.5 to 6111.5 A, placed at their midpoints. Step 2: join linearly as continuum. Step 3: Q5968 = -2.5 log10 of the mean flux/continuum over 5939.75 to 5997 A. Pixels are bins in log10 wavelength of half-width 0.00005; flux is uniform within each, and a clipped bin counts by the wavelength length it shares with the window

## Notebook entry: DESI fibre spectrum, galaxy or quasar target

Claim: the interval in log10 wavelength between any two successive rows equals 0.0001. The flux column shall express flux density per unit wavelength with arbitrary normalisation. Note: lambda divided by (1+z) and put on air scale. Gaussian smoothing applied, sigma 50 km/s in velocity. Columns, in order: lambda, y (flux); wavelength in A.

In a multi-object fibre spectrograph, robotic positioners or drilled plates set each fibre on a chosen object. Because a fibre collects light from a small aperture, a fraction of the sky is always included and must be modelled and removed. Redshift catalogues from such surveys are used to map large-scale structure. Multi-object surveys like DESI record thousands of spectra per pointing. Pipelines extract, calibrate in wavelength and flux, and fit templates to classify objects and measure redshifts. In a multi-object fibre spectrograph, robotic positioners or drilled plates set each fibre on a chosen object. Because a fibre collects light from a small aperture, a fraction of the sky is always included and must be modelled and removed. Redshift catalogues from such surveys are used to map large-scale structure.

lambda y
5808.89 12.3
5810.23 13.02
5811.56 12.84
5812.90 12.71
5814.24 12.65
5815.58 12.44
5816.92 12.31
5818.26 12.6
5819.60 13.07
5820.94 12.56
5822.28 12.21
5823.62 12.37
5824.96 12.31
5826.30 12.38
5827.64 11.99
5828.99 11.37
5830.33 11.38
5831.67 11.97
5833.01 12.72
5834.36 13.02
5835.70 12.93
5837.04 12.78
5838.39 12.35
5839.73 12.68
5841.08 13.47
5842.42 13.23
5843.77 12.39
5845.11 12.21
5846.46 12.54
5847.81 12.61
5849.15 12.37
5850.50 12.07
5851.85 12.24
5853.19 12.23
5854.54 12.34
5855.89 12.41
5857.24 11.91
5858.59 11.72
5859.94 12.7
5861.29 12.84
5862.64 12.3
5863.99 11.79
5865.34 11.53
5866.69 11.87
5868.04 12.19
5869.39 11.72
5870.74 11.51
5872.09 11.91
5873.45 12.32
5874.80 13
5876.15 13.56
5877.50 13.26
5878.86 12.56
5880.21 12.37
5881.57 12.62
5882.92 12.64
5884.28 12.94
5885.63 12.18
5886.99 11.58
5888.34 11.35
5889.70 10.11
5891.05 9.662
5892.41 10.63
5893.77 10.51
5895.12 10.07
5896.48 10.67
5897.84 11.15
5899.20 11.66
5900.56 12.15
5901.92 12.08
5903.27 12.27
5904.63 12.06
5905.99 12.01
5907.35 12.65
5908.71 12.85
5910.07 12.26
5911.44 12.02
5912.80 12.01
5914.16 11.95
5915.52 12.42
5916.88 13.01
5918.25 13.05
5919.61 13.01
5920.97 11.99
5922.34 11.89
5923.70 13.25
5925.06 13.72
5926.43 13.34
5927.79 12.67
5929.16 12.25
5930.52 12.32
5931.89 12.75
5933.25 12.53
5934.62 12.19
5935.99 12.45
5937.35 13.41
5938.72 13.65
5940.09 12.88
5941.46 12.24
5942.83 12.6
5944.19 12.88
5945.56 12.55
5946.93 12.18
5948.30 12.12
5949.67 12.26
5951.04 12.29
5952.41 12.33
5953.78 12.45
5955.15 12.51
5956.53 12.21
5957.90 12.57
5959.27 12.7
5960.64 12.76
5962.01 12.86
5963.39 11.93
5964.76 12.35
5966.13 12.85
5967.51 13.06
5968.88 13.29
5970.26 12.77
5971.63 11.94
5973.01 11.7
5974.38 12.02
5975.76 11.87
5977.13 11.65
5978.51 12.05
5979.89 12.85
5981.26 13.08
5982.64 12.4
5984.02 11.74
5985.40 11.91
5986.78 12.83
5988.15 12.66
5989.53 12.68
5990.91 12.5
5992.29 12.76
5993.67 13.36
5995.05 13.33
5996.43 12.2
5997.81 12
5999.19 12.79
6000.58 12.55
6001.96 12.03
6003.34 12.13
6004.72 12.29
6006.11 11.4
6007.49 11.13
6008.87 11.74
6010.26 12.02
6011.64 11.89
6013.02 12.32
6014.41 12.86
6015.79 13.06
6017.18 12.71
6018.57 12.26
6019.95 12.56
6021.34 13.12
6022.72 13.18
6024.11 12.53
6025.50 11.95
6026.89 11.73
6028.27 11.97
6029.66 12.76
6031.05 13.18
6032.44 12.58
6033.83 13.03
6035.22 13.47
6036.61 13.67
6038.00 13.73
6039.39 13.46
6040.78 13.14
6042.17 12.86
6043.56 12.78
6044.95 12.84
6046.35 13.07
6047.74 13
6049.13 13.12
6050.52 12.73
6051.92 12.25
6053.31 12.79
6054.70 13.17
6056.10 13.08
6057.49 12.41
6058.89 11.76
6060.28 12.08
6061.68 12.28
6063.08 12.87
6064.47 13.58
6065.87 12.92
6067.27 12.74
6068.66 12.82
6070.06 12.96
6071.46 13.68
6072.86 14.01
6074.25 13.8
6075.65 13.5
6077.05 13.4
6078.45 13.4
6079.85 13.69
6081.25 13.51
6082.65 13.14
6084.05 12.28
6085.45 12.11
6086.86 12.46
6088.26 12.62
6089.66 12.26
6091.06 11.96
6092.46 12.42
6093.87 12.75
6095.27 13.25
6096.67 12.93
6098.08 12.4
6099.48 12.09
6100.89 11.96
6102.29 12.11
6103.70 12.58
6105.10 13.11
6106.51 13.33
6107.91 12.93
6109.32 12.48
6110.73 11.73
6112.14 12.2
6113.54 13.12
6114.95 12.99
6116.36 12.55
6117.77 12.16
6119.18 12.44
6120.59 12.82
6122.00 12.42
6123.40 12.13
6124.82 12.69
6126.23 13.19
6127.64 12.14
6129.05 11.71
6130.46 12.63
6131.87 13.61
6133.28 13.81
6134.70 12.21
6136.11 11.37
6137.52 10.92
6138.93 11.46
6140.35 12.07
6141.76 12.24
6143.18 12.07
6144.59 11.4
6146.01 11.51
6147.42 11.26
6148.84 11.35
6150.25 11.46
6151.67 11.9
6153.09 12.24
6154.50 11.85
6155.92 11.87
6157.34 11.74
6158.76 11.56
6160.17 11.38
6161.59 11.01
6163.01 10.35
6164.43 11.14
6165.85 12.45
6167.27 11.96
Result 0.01 mag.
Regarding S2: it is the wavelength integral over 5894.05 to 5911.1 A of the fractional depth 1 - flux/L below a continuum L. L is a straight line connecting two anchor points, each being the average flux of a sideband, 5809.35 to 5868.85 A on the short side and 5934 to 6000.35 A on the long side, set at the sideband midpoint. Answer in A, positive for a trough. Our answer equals 0.9 A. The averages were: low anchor 12.4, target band 11.8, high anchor 12.5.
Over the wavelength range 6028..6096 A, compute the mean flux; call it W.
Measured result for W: 12.9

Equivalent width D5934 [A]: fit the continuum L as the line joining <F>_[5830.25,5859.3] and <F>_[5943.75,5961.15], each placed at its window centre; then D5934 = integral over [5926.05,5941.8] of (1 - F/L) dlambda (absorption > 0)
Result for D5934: -0.4 A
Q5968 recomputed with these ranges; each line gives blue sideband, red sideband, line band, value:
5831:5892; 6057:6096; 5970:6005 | 0.021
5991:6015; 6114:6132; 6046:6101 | -0.034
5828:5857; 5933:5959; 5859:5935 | 0.031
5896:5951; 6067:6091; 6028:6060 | 0.001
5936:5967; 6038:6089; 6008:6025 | 0.026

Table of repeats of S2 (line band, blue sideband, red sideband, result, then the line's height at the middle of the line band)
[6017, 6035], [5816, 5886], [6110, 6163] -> -0.6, 12.2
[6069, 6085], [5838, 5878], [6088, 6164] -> -1.5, 12.2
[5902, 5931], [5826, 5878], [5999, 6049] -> -0.2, 12.4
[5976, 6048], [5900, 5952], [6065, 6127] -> 0.5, 12.7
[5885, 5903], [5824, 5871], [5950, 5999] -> 1.9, 12.4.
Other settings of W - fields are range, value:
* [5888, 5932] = 12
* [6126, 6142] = 12.3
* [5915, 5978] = 12.6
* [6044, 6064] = 12.7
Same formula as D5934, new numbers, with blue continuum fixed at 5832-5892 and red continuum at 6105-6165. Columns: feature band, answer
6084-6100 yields -0.46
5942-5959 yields -0.28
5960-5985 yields -0.38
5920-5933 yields -0.48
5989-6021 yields -0.51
